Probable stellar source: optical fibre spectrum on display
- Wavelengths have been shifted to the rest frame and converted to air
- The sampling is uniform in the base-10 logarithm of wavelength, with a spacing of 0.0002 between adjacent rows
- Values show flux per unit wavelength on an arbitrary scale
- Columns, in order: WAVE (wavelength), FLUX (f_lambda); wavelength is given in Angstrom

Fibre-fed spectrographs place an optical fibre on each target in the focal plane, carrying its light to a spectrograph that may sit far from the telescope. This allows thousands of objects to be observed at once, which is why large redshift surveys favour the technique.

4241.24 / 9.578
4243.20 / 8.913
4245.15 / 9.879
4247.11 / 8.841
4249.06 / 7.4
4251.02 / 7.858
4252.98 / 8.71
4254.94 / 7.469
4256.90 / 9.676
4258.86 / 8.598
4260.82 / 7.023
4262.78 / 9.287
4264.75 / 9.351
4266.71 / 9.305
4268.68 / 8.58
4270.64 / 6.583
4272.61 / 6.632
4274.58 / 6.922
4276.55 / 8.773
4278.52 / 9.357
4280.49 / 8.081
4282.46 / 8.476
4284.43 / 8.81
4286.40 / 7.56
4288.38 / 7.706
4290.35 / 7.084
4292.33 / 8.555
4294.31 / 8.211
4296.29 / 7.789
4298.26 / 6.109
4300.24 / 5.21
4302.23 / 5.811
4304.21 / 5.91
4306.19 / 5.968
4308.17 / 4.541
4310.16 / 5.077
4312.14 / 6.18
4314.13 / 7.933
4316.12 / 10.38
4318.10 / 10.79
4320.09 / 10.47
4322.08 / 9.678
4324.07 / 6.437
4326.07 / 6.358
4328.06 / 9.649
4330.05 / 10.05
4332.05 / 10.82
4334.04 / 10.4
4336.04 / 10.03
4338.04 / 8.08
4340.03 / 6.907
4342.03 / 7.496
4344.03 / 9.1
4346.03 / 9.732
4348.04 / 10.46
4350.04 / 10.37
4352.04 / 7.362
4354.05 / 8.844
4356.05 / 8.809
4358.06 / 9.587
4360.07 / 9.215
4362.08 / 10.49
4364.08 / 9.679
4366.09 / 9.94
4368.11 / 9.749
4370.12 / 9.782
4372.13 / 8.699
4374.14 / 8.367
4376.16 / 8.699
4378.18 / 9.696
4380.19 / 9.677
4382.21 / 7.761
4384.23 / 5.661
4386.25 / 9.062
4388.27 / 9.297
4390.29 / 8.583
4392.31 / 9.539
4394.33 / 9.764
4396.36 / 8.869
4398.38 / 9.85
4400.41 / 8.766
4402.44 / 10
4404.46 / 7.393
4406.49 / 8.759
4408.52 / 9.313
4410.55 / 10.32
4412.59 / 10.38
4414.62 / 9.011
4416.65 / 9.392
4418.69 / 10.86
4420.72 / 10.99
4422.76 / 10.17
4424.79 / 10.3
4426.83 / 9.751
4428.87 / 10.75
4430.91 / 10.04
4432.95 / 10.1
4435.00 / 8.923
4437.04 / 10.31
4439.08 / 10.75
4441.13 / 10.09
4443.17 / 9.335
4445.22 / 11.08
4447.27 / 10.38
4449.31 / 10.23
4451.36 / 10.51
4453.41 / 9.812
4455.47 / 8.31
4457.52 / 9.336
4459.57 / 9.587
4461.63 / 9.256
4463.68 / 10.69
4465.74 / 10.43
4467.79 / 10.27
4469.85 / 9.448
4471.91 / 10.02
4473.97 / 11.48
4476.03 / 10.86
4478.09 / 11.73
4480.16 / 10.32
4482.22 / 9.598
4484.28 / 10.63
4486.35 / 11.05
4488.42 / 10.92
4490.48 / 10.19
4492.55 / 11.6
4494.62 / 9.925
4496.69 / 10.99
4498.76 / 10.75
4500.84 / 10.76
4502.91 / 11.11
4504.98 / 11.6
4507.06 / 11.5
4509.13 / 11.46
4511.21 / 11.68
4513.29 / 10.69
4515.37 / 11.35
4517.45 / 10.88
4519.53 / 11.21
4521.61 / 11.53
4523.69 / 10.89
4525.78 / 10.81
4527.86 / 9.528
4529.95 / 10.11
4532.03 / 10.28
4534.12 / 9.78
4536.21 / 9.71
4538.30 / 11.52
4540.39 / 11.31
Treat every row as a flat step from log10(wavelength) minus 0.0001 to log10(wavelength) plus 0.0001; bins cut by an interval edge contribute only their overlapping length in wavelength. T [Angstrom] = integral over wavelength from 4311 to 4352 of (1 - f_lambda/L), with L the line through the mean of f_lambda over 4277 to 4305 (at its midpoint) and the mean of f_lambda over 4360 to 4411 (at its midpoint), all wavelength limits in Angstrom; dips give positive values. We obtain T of -4.1 Angstrom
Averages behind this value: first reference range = 7.51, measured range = 9.01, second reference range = 9.1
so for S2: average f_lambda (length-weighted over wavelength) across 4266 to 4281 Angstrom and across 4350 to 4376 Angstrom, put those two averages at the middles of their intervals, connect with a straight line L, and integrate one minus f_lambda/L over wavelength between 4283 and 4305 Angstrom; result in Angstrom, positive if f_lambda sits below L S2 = 2.86 Angstrom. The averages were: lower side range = 8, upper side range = 9.24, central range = 7.2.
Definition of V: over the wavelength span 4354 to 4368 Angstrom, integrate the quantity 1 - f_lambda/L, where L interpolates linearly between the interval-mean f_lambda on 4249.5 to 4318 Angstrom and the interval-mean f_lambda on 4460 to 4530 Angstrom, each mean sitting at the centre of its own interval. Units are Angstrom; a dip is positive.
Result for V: -1.2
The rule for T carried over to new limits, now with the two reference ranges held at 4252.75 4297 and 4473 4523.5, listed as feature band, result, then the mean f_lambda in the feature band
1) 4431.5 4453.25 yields 0.3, 10.2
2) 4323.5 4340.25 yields 0.0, 8.89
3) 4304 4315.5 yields 3.4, 6.08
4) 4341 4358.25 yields 0.1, 9.05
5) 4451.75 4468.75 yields 1.3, 9.74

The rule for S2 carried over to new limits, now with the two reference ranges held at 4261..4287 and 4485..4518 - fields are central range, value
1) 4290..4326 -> 5.6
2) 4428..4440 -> 0.1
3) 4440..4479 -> 1.4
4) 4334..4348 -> 0.4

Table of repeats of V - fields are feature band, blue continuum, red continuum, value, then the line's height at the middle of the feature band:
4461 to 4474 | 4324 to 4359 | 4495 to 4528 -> 0.5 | 10.5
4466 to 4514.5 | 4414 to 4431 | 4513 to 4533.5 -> -1.2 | 10.5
